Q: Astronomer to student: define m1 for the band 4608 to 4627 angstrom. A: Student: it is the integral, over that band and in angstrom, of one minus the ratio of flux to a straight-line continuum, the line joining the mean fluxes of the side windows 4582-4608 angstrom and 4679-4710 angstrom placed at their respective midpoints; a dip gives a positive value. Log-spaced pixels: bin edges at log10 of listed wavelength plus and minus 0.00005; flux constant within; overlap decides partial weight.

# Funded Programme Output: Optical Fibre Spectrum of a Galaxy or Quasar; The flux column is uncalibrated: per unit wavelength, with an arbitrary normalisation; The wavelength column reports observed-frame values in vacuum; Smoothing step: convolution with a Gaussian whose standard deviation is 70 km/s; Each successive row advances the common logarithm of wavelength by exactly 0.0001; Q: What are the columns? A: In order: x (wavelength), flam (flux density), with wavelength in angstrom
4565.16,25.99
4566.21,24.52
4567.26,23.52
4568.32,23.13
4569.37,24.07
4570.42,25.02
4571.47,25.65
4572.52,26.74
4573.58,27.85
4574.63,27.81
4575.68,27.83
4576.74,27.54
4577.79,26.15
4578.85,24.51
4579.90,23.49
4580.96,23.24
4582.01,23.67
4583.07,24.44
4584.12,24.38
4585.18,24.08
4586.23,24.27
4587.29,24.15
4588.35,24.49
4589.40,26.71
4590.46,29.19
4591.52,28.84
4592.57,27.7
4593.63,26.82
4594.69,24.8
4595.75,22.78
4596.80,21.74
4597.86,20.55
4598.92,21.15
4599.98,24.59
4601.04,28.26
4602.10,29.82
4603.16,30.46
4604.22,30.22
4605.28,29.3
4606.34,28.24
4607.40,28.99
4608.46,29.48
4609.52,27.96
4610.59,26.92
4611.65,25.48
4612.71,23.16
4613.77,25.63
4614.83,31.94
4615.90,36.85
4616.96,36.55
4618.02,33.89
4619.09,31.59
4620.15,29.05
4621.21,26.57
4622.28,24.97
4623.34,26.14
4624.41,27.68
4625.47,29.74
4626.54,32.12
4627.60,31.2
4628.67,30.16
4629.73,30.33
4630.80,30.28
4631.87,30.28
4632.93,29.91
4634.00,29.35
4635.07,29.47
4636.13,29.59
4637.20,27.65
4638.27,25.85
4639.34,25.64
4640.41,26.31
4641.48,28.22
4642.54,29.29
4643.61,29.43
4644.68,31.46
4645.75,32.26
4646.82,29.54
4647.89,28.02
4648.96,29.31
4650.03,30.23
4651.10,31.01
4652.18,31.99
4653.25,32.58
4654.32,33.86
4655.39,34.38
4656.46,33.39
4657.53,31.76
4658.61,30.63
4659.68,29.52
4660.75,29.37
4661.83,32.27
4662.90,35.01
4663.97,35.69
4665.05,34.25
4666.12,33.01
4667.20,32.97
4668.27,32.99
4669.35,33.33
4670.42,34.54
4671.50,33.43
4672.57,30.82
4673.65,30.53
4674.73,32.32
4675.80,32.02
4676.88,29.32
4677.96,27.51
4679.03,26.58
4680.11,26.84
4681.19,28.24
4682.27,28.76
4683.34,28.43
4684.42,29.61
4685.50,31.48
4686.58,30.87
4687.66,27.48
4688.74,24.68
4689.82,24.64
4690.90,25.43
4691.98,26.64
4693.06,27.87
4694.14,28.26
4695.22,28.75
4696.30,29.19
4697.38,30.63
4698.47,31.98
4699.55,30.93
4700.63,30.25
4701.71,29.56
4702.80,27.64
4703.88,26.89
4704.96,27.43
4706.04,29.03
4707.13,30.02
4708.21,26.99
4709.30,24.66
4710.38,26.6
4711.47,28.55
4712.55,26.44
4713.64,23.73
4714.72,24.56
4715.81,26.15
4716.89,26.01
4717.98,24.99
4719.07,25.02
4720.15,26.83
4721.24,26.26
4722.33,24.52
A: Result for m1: -1.9 angstrom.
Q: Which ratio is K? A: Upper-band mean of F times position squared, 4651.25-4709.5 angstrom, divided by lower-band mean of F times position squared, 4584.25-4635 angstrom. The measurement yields 1.11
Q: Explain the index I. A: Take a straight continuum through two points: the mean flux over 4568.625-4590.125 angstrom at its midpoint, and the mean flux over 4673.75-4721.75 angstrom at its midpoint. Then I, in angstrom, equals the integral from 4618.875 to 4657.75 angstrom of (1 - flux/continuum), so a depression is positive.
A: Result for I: -4.55 angstrom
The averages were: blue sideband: 25.3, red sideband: 27.9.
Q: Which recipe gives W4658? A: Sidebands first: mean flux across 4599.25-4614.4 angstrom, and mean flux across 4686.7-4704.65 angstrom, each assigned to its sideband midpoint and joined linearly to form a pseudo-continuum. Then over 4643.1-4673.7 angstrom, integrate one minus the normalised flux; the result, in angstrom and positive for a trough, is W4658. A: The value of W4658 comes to -4.4 angstrom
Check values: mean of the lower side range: 27.7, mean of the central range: 32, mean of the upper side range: 28.2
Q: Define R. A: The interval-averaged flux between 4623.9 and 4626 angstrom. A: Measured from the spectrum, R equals 28.8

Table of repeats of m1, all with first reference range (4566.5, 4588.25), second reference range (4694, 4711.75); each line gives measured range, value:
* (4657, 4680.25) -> -3.3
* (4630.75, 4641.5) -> -0.6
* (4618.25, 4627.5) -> -0.8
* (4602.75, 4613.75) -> -0.8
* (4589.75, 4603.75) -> -0.2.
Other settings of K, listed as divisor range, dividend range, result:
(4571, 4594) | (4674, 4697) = 1.15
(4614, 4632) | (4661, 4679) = 1.08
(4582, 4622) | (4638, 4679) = 1.17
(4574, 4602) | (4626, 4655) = 1.21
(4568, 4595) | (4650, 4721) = 1.20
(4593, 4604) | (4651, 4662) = 1.29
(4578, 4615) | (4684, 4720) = 1.11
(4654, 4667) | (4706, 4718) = 0.82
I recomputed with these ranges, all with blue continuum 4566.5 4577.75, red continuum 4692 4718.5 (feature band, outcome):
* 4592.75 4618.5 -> -1.3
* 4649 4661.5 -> -2.1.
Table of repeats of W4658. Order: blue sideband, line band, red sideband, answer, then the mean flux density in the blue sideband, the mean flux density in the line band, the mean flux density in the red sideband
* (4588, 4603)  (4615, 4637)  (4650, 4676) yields -1.18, 25.7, 30.3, 32.5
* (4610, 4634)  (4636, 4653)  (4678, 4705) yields 0.00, 29.6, 29.1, 28.4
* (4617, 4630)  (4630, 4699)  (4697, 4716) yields -3.11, 29.7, 30.1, 27.9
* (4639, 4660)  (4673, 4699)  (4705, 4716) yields -0.41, 30.5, 28.7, 26.7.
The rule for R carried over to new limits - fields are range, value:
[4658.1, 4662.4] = 30.5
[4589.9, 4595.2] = 27.5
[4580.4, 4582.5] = 23.4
